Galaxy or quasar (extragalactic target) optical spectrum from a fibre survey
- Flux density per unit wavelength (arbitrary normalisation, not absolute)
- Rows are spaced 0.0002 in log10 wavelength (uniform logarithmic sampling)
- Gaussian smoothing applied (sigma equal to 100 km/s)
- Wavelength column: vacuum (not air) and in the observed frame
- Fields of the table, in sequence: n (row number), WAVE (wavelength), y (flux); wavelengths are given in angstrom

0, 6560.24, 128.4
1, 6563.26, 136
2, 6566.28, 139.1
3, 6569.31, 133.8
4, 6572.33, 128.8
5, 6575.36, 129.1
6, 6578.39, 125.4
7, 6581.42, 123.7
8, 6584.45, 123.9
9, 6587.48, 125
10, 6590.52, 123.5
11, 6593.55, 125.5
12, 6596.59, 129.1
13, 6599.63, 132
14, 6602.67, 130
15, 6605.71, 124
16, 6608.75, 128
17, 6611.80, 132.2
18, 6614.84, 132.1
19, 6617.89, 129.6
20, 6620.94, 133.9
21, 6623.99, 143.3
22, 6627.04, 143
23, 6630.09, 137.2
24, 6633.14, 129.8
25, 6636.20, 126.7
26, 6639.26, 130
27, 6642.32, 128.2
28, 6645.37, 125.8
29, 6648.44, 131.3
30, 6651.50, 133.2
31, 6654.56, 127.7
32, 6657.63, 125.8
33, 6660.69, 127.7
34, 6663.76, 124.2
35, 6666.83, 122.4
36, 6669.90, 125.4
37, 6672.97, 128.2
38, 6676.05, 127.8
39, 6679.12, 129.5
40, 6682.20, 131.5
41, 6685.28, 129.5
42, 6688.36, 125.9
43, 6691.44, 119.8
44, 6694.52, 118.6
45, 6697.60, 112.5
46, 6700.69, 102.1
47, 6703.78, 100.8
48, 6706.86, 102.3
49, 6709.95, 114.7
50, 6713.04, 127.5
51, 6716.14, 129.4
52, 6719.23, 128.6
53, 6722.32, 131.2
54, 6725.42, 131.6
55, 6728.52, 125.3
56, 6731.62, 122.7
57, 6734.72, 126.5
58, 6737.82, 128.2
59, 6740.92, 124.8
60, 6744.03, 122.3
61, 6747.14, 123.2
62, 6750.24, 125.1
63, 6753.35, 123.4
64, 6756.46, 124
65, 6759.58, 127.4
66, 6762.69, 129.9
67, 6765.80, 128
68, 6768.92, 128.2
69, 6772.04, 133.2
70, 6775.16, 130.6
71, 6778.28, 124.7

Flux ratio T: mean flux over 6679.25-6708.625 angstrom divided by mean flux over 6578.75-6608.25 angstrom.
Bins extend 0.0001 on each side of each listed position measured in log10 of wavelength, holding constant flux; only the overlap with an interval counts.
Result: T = 0.92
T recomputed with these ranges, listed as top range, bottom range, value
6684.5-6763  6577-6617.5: 0.96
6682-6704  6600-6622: 0.91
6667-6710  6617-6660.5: 0.91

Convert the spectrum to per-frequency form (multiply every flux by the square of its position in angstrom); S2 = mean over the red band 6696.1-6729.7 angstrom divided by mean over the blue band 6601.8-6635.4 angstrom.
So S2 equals 0.9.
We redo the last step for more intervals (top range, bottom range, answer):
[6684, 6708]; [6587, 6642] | 0.89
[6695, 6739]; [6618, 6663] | 0.94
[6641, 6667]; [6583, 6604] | 1.02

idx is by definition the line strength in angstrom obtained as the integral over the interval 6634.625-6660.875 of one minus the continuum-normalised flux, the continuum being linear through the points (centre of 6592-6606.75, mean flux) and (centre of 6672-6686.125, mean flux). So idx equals 0.07 angstrom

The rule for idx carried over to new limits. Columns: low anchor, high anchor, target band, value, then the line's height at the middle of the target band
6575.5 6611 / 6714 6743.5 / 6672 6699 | 0.5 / 127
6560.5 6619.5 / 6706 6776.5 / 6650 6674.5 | 0.1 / 127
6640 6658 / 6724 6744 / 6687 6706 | 2.2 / 127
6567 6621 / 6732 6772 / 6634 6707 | 2.1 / 127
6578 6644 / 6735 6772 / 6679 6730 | 2.6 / 127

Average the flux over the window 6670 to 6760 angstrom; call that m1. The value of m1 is 123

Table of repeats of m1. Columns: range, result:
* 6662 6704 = 122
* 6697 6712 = 107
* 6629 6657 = 130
